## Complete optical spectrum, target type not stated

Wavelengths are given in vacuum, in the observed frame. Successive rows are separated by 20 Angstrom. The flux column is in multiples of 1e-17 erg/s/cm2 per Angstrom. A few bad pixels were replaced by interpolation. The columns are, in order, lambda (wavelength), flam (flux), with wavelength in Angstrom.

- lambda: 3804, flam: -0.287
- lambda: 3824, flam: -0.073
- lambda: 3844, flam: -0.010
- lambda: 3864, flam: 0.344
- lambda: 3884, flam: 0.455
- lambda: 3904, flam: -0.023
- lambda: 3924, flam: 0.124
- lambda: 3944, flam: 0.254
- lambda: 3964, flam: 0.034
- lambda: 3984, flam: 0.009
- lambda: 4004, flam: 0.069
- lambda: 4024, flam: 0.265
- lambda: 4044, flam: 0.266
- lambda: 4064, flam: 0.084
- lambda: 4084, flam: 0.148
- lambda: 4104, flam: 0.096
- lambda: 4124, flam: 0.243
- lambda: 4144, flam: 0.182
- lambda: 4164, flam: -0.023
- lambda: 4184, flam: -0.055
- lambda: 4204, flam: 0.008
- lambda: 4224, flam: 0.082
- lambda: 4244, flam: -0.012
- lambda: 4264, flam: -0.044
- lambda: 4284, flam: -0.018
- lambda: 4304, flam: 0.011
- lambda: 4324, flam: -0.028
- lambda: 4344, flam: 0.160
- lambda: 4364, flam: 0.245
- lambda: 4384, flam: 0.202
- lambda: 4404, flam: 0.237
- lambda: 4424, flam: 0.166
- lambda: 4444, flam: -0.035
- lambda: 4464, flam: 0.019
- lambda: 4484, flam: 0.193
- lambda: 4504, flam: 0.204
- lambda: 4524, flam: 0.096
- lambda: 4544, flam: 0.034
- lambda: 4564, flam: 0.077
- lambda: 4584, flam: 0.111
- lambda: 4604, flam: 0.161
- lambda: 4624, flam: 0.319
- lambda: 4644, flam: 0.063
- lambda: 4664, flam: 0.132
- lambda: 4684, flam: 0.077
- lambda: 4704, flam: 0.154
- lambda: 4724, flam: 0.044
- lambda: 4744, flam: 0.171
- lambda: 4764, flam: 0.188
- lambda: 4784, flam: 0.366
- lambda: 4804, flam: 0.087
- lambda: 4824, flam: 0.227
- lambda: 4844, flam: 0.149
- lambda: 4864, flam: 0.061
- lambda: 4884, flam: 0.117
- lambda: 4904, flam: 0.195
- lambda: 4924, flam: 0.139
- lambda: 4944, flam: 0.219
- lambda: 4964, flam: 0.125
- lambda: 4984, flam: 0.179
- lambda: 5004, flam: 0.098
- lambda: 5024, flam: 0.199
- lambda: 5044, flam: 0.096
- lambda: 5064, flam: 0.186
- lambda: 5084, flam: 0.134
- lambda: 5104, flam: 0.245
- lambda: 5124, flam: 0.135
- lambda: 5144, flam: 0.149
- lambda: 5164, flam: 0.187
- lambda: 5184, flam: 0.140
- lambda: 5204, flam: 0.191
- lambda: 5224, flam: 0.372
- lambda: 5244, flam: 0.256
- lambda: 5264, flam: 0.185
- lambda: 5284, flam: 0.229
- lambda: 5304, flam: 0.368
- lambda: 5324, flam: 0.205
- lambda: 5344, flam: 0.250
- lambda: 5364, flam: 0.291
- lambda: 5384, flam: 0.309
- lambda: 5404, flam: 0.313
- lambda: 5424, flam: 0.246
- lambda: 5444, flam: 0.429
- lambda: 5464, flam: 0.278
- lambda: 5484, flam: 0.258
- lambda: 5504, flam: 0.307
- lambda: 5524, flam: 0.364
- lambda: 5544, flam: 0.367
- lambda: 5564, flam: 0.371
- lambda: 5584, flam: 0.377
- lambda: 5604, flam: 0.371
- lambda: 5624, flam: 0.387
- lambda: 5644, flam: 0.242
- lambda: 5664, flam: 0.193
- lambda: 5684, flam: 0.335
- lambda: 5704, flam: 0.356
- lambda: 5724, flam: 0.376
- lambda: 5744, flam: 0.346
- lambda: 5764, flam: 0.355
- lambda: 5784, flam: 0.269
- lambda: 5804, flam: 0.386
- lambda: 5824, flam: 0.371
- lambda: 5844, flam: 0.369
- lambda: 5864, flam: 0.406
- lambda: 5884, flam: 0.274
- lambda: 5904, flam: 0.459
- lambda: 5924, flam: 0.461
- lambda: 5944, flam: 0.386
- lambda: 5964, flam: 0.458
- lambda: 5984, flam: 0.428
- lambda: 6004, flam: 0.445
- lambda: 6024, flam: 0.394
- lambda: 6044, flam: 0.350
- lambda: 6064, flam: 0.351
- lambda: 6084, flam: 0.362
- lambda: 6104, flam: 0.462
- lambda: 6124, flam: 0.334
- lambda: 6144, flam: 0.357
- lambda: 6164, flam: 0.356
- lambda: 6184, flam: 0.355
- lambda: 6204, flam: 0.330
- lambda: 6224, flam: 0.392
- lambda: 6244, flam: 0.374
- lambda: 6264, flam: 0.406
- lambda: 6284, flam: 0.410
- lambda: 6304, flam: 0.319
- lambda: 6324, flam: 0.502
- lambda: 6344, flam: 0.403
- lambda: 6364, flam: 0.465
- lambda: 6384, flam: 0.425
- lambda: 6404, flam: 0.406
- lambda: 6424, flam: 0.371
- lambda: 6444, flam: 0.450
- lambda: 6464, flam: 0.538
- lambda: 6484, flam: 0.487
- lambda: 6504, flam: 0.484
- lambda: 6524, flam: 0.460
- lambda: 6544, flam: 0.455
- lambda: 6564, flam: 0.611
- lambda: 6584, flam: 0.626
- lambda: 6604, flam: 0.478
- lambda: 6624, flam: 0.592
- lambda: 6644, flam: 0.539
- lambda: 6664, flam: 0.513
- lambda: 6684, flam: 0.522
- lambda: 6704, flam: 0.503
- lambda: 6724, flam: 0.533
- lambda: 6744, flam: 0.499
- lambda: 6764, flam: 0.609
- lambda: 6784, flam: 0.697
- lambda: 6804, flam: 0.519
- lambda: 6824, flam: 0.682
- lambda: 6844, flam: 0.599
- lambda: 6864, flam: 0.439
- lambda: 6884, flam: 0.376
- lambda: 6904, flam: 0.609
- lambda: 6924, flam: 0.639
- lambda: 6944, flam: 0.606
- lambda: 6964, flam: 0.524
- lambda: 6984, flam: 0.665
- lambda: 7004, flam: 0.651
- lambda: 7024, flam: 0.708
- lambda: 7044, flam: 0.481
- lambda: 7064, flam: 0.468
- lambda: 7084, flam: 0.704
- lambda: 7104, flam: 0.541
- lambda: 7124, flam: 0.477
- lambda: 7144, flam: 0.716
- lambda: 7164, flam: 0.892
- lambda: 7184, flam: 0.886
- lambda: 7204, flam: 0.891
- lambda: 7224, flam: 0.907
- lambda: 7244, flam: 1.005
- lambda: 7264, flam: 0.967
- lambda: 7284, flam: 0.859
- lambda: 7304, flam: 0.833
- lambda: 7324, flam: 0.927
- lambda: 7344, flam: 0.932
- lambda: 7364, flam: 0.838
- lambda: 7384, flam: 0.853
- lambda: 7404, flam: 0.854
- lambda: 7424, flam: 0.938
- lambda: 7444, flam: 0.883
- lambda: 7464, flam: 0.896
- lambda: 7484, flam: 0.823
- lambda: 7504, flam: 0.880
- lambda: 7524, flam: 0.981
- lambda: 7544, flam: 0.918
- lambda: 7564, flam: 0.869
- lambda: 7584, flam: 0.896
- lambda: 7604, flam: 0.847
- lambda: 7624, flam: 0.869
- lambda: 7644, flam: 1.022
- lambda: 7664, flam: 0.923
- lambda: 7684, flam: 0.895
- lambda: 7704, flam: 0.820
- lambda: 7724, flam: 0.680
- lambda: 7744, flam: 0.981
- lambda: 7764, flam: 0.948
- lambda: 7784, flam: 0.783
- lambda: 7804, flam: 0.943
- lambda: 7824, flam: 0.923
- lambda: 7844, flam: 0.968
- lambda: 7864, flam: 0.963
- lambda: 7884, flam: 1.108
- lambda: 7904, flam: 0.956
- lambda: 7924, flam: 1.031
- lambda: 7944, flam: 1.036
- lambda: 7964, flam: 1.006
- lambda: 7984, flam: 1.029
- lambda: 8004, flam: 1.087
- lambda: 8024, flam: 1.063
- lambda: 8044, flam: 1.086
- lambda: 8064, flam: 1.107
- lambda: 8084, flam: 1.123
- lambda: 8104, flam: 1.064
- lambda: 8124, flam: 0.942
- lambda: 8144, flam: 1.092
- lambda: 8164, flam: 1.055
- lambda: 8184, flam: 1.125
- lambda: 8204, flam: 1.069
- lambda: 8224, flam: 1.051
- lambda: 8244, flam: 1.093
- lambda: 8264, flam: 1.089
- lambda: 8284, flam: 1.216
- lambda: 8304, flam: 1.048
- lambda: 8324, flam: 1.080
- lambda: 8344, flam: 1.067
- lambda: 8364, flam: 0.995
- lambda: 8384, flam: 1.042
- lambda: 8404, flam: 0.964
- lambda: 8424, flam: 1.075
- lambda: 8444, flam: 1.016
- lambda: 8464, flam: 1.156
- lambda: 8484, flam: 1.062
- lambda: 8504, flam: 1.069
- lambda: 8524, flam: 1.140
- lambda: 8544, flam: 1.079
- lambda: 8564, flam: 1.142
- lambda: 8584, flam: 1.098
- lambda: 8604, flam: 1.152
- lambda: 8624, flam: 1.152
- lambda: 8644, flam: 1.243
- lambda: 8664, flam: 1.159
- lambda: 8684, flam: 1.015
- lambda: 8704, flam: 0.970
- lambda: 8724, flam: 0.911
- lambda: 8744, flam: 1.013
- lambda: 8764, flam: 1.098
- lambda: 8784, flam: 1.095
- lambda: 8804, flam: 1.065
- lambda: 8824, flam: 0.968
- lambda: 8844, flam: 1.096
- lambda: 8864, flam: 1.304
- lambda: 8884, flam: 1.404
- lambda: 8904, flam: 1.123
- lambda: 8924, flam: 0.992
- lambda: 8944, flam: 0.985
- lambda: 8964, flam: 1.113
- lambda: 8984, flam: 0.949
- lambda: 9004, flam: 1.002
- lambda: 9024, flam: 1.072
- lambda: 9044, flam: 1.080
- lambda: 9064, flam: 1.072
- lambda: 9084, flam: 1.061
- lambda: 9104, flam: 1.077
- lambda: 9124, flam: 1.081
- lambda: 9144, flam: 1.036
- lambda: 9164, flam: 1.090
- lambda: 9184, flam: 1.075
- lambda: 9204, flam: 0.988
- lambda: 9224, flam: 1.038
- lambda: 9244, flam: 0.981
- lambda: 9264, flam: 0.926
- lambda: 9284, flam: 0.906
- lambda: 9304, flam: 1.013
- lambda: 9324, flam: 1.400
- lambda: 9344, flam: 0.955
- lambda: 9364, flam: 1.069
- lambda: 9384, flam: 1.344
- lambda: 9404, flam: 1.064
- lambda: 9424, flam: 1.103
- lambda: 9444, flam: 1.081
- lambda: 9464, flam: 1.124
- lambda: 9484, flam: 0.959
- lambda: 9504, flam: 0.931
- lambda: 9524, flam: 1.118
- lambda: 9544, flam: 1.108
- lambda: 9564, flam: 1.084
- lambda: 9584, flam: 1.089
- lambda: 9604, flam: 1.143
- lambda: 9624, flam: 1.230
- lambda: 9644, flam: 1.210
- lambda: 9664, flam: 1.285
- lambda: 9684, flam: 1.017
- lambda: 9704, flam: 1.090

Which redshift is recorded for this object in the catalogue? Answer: 0.793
